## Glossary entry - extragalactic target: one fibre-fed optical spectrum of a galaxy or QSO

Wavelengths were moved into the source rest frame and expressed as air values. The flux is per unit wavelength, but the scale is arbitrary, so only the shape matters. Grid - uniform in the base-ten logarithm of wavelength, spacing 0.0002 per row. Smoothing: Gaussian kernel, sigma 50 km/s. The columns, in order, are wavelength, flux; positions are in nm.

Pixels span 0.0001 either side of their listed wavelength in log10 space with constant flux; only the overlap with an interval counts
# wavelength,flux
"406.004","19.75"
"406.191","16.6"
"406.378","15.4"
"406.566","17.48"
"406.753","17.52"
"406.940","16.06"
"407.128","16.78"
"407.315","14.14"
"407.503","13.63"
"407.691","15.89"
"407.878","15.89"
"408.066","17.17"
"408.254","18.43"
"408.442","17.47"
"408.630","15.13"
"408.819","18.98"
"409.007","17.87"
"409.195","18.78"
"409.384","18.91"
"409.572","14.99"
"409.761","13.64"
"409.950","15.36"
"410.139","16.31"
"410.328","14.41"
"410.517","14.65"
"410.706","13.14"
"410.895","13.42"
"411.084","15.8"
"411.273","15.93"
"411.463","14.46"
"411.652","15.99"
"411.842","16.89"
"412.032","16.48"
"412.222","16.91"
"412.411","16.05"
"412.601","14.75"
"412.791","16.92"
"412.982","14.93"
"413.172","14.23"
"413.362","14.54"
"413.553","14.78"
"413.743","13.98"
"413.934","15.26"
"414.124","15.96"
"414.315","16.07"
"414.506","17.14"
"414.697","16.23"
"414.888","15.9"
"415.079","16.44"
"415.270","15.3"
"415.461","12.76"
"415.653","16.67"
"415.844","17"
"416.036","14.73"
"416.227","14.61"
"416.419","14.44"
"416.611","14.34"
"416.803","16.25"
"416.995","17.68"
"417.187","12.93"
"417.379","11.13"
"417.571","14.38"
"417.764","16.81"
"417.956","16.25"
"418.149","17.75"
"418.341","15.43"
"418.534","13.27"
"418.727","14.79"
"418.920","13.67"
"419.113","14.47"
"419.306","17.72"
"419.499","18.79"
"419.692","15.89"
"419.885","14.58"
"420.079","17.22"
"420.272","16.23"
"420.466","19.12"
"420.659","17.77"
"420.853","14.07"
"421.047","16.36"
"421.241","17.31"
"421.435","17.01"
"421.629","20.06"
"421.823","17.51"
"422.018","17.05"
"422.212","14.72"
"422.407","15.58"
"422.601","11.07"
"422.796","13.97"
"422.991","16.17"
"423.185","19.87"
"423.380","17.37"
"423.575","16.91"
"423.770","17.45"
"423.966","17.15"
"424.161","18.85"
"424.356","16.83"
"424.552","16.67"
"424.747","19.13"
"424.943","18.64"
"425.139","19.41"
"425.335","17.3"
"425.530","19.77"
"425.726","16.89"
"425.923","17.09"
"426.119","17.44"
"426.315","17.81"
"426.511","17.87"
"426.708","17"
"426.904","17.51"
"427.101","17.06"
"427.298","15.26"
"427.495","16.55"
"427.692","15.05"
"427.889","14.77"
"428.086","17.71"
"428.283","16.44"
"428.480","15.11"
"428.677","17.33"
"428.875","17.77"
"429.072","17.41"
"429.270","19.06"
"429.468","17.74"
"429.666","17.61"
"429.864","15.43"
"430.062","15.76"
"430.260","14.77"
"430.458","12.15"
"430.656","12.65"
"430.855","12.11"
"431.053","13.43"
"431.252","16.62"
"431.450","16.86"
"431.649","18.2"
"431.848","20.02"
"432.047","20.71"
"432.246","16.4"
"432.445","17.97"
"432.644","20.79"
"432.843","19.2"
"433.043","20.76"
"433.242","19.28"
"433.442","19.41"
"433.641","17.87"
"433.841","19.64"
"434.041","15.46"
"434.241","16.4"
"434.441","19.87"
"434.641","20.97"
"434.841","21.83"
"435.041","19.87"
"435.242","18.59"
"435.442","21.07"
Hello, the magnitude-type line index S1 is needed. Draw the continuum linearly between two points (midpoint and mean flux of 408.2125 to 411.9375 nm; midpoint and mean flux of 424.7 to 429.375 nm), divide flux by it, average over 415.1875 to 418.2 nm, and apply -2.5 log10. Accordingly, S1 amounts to 0.092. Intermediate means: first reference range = 16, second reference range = 17.3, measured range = 15.1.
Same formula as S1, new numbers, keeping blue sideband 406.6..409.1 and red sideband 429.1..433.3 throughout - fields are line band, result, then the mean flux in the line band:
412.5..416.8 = 0.092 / 15.3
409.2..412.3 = 0.073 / 15.5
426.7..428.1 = 0.046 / 16.2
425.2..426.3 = -0.054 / 17.8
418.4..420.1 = 0.085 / 15.5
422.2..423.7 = 0.070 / 15.8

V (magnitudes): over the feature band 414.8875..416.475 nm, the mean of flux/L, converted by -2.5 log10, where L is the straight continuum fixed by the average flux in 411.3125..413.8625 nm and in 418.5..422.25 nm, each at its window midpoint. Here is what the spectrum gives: 0.04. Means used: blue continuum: 15.5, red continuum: 16.5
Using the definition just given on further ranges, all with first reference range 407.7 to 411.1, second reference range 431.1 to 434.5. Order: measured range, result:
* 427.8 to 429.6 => 0.061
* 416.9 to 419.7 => 0.110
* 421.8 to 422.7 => 0.163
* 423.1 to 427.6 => 0.005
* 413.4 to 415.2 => 0.061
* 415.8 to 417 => 0.100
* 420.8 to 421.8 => 0.012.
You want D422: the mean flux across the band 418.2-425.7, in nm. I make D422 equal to 16.7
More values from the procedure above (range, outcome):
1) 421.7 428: 16.9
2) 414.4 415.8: 15.8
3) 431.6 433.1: 19.2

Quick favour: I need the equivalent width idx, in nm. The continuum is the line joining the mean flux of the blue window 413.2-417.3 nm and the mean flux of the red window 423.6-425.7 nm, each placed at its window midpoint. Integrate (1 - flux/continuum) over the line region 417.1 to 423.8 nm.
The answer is 0.33 nm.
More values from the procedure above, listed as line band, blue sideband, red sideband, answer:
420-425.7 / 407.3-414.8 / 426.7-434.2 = -0.21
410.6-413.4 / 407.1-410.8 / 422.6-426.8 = 0.16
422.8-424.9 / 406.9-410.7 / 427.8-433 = -0.12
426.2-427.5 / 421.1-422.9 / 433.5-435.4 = 0.01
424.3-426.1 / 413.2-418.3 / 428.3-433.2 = -0.18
